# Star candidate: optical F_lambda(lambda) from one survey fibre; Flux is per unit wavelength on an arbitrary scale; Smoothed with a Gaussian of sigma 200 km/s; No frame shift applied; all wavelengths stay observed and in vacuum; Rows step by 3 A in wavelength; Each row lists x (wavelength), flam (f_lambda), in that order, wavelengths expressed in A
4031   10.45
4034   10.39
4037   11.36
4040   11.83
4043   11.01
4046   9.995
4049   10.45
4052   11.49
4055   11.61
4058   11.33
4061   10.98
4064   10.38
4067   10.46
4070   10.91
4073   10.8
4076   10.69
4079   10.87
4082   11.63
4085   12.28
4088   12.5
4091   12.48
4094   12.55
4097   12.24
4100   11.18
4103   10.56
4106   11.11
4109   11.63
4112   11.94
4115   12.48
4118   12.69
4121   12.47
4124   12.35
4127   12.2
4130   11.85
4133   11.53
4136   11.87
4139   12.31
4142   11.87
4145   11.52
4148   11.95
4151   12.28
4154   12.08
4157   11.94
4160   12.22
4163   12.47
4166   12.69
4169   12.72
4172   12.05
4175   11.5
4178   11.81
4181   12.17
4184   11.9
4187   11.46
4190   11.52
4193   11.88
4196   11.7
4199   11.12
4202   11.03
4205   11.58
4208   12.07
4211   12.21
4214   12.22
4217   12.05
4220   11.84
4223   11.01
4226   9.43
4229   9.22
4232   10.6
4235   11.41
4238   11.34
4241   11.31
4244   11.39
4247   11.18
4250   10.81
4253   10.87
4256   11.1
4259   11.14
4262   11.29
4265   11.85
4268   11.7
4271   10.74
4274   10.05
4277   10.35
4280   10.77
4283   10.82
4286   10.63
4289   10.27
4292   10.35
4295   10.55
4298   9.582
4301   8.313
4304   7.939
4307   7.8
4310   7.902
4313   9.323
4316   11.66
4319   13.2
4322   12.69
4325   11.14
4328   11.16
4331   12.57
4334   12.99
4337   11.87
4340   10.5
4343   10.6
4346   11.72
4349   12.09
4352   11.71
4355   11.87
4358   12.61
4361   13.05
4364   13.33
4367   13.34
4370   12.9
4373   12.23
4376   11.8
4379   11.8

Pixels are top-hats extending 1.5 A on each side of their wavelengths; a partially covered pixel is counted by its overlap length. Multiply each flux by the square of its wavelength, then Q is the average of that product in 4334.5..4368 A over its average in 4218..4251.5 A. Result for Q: 1.17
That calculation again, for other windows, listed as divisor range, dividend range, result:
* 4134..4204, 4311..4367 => 1.08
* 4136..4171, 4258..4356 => 0.96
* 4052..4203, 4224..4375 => 1.02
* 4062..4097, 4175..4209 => 1.07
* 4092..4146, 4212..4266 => 0.99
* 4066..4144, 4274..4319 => 0.92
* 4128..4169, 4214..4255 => 0.95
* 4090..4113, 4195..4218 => 1.06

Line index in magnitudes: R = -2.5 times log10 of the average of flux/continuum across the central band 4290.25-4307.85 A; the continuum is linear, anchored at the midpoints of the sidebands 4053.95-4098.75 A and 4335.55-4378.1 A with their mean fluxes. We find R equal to 0.29 mag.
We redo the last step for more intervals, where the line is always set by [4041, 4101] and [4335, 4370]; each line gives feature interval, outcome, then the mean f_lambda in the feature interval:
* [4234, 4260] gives 0.06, 11.2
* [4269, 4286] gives 0.13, 10.6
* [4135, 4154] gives -0.04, 12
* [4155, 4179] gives -0.06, 12.2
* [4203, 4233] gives 0.05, 11.2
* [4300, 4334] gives 0.15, 10.5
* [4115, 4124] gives -0.10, 12.5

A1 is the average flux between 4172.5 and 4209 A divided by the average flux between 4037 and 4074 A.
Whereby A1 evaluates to 1.06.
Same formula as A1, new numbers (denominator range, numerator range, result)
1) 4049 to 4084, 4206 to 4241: 1.02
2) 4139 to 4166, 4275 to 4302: 0.84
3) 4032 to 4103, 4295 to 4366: 0.99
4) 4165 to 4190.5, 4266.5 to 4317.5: 0.83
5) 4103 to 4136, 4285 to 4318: 0.80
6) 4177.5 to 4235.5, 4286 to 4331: 0.90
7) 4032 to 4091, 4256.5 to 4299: 0.96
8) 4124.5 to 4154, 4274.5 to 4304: 0.84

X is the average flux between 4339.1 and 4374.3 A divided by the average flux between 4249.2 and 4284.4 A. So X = 1.11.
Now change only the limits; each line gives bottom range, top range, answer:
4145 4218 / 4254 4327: 0.88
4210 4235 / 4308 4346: 1.02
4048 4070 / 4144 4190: 1.10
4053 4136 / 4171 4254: 0.98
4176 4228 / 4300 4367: 0.97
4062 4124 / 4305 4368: 0.99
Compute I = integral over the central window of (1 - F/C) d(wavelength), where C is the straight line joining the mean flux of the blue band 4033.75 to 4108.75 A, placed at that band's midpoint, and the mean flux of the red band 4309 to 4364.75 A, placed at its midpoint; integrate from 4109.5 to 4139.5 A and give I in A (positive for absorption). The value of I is -2.1 A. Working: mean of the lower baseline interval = 11.3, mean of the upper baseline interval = 11.7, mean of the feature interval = 12.1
